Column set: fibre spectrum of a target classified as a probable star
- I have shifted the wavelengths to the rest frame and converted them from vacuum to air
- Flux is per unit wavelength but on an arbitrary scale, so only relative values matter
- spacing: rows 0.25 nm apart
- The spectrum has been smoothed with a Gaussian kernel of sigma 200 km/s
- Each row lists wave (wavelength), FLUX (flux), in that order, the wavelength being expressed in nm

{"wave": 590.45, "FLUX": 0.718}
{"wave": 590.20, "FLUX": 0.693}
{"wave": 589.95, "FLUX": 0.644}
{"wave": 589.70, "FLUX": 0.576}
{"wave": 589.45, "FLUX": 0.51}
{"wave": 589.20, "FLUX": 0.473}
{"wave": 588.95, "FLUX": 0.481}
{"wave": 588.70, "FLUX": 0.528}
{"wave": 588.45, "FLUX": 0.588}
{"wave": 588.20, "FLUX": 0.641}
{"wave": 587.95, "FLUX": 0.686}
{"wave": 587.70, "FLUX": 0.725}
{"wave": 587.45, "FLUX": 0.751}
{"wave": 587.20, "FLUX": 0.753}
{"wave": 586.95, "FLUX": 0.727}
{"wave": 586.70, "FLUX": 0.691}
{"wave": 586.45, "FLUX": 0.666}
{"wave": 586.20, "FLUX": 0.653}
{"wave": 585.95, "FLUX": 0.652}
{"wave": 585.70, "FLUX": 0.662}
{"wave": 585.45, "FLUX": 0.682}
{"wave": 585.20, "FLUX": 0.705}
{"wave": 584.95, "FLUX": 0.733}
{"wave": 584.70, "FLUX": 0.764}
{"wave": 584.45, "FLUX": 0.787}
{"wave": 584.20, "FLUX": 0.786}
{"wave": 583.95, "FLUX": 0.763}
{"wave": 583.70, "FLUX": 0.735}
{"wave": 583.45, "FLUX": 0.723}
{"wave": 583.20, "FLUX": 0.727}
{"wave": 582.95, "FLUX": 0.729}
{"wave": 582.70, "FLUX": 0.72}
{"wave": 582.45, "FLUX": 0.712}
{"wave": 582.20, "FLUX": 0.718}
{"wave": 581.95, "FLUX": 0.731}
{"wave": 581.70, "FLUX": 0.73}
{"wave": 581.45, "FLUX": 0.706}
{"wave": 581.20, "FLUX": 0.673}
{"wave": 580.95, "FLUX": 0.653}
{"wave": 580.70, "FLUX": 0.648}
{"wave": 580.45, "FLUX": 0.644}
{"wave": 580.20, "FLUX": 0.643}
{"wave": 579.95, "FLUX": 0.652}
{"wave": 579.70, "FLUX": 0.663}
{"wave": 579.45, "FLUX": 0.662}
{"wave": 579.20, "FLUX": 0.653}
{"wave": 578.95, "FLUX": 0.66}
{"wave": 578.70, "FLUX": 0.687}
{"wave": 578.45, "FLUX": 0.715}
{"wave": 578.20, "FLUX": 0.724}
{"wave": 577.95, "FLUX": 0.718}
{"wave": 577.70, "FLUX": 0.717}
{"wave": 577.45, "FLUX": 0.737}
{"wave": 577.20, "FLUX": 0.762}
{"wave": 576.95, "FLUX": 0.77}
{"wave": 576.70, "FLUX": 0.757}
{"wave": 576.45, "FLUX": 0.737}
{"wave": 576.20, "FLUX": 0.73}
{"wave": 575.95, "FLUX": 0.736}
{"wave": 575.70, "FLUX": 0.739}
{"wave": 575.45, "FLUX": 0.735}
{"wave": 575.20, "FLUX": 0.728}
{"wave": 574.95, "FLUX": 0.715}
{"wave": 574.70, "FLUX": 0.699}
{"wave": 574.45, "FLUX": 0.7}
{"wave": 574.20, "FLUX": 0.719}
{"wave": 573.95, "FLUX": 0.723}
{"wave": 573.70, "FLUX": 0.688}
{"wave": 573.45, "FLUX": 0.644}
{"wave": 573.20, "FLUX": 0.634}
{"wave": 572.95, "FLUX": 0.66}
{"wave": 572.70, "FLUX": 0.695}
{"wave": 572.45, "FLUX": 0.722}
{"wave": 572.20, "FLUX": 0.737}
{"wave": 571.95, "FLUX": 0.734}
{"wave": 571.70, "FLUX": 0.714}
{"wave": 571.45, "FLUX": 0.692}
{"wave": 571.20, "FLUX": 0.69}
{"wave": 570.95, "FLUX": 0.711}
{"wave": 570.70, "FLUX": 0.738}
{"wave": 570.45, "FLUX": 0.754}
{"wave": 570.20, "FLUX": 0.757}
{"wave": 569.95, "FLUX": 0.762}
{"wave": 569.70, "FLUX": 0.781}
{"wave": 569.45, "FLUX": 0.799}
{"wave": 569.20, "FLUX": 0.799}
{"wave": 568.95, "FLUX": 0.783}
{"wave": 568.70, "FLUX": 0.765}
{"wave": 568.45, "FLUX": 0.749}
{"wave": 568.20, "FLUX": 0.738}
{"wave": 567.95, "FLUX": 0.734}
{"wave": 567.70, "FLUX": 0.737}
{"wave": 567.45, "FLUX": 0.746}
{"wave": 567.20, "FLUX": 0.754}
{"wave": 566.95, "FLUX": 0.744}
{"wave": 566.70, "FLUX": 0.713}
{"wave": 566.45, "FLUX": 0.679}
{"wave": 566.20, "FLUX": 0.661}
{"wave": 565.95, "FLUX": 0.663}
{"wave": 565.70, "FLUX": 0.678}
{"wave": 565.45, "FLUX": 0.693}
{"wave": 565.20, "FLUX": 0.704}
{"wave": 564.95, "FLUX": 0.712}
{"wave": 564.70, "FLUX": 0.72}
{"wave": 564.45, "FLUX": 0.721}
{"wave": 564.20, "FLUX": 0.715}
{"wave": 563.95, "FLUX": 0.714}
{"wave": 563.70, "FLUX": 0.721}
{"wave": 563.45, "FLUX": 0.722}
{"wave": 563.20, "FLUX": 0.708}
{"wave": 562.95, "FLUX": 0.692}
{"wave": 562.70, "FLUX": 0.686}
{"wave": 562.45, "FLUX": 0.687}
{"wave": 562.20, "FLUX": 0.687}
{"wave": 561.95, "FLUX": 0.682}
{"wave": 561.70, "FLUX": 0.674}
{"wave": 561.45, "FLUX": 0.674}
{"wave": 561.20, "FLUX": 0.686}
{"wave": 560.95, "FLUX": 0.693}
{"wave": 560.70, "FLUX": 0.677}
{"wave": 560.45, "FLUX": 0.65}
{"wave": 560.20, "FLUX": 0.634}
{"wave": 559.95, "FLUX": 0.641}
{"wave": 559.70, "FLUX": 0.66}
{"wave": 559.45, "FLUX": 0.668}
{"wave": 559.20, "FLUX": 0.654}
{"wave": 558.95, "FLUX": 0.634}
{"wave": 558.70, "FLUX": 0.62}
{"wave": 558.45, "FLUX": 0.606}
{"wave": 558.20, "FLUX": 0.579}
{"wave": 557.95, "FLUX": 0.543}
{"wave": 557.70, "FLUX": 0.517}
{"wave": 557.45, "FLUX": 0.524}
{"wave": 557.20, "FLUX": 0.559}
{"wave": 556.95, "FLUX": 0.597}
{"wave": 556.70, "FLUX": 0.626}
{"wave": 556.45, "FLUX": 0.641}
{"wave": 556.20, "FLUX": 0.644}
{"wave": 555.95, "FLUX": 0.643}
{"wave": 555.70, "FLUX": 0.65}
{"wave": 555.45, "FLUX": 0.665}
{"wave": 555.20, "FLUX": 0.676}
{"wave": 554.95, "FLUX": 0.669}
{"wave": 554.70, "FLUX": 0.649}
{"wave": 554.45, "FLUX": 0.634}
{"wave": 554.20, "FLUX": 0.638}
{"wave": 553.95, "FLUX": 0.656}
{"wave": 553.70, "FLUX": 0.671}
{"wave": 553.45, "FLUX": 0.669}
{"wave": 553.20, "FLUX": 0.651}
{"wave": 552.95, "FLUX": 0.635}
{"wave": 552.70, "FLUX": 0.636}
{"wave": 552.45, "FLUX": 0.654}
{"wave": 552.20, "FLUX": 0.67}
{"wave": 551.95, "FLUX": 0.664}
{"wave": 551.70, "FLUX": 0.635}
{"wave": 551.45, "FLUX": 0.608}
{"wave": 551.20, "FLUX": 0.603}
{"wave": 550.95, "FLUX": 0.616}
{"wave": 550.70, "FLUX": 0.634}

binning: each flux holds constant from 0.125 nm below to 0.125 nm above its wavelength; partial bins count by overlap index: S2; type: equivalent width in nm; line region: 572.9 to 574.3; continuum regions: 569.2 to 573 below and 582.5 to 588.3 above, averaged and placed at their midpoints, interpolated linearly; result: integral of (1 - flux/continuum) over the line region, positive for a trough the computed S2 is 0.10 nm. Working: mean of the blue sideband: 0.733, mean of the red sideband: 0.716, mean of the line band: 0.678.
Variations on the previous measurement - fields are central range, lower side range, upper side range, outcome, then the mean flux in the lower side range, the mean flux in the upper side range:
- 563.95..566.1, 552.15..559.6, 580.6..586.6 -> -0.15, 0.629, 0.711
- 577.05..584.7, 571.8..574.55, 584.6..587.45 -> -0.09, 0.696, 0.701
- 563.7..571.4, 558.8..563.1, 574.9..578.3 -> -0.35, 0.669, 0.737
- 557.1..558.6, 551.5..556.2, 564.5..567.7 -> 0.26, 0.653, 0.707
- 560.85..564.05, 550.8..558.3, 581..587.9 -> -0.21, 0.628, 0.718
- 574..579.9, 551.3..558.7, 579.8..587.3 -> -0.24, 0.628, 0.705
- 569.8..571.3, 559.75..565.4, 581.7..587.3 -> -0.08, 0.691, 0.719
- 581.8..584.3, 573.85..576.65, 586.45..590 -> -0.25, 0.725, 0.628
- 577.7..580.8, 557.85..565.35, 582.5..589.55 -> 0.02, 0.673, 0.681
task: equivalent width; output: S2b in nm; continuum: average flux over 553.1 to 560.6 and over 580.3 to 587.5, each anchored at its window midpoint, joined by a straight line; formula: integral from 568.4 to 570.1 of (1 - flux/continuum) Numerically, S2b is -0.28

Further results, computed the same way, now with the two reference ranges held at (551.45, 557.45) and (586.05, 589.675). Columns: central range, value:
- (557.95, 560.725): 0.03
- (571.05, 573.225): -0.22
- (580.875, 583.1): -0.27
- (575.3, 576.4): -0.17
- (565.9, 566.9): -0.07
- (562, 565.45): -0.36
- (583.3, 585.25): -0.36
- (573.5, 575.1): -0.17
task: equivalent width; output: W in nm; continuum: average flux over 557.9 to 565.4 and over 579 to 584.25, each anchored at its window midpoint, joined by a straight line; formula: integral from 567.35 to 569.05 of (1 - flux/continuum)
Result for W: -0.17 nm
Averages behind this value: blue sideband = 0.674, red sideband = 0.697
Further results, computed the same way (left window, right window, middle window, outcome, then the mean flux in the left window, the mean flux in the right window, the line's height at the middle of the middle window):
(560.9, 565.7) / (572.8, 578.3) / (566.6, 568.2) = -0.08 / 0.699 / 0.717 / 0.705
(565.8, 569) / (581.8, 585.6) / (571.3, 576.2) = 0.15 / 0.726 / 0.734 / 0.729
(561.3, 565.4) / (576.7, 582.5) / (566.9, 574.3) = -0.33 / 0.701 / 0.696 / 0.699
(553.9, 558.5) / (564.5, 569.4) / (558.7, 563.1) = -0.03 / 0.616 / 0.726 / 0.664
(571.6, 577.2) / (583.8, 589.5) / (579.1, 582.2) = 0.09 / 0.715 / 0.672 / 0.693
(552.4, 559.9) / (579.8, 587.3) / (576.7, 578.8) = -0.13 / 0.629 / 0.705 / 0.689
